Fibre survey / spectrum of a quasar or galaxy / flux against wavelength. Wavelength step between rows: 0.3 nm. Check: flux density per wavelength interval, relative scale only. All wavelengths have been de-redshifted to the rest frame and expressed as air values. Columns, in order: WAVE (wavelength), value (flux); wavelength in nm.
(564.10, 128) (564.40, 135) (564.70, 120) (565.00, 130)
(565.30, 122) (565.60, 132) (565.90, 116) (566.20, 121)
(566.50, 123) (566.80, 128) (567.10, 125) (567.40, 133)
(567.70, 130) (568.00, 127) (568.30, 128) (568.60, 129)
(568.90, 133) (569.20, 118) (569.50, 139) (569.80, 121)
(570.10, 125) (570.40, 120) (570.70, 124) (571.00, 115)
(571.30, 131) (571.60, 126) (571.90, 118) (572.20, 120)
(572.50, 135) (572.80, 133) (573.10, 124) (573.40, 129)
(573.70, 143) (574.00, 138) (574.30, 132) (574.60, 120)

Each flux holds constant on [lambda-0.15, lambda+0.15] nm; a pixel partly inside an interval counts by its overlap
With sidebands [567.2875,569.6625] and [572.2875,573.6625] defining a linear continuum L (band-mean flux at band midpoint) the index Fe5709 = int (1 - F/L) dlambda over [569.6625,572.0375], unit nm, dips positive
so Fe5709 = 0.14 nm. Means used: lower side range 130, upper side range 131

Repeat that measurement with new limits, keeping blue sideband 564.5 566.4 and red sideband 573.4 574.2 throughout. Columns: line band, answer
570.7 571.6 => 0.07 nm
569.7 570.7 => 0.07 nm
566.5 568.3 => -0.01 nm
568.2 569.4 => 0.02 nm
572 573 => 0.05 nm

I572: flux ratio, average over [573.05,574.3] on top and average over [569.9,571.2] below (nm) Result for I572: 1.10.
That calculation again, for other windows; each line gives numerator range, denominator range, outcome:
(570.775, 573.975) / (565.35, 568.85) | 1.01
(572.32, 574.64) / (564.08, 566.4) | 1.05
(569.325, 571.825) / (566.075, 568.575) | 0.98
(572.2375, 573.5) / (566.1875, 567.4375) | 1.03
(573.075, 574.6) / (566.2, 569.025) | 1.04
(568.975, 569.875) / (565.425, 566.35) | 1.03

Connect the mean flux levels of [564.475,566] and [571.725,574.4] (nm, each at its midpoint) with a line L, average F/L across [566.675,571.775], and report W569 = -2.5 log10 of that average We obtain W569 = 0.01 mag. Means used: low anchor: 125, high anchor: 130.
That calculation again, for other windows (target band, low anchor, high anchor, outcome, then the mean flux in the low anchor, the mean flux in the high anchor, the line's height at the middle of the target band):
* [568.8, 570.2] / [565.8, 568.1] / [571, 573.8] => 0.00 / 126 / 128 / 127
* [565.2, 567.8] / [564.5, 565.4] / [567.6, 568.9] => 0.01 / 125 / 129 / 127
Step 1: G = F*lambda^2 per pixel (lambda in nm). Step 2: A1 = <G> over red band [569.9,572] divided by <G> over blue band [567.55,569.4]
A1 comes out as 1.0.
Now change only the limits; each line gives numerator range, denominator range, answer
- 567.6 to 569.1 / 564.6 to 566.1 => 1.05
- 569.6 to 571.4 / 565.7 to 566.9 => 1.02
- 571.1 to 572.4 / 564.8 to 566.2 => 1.02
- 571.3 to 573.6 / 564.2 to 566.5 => 1.04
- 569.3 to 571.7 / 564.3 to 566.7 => 1.02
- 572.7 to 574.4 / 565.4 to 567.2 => 1.10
